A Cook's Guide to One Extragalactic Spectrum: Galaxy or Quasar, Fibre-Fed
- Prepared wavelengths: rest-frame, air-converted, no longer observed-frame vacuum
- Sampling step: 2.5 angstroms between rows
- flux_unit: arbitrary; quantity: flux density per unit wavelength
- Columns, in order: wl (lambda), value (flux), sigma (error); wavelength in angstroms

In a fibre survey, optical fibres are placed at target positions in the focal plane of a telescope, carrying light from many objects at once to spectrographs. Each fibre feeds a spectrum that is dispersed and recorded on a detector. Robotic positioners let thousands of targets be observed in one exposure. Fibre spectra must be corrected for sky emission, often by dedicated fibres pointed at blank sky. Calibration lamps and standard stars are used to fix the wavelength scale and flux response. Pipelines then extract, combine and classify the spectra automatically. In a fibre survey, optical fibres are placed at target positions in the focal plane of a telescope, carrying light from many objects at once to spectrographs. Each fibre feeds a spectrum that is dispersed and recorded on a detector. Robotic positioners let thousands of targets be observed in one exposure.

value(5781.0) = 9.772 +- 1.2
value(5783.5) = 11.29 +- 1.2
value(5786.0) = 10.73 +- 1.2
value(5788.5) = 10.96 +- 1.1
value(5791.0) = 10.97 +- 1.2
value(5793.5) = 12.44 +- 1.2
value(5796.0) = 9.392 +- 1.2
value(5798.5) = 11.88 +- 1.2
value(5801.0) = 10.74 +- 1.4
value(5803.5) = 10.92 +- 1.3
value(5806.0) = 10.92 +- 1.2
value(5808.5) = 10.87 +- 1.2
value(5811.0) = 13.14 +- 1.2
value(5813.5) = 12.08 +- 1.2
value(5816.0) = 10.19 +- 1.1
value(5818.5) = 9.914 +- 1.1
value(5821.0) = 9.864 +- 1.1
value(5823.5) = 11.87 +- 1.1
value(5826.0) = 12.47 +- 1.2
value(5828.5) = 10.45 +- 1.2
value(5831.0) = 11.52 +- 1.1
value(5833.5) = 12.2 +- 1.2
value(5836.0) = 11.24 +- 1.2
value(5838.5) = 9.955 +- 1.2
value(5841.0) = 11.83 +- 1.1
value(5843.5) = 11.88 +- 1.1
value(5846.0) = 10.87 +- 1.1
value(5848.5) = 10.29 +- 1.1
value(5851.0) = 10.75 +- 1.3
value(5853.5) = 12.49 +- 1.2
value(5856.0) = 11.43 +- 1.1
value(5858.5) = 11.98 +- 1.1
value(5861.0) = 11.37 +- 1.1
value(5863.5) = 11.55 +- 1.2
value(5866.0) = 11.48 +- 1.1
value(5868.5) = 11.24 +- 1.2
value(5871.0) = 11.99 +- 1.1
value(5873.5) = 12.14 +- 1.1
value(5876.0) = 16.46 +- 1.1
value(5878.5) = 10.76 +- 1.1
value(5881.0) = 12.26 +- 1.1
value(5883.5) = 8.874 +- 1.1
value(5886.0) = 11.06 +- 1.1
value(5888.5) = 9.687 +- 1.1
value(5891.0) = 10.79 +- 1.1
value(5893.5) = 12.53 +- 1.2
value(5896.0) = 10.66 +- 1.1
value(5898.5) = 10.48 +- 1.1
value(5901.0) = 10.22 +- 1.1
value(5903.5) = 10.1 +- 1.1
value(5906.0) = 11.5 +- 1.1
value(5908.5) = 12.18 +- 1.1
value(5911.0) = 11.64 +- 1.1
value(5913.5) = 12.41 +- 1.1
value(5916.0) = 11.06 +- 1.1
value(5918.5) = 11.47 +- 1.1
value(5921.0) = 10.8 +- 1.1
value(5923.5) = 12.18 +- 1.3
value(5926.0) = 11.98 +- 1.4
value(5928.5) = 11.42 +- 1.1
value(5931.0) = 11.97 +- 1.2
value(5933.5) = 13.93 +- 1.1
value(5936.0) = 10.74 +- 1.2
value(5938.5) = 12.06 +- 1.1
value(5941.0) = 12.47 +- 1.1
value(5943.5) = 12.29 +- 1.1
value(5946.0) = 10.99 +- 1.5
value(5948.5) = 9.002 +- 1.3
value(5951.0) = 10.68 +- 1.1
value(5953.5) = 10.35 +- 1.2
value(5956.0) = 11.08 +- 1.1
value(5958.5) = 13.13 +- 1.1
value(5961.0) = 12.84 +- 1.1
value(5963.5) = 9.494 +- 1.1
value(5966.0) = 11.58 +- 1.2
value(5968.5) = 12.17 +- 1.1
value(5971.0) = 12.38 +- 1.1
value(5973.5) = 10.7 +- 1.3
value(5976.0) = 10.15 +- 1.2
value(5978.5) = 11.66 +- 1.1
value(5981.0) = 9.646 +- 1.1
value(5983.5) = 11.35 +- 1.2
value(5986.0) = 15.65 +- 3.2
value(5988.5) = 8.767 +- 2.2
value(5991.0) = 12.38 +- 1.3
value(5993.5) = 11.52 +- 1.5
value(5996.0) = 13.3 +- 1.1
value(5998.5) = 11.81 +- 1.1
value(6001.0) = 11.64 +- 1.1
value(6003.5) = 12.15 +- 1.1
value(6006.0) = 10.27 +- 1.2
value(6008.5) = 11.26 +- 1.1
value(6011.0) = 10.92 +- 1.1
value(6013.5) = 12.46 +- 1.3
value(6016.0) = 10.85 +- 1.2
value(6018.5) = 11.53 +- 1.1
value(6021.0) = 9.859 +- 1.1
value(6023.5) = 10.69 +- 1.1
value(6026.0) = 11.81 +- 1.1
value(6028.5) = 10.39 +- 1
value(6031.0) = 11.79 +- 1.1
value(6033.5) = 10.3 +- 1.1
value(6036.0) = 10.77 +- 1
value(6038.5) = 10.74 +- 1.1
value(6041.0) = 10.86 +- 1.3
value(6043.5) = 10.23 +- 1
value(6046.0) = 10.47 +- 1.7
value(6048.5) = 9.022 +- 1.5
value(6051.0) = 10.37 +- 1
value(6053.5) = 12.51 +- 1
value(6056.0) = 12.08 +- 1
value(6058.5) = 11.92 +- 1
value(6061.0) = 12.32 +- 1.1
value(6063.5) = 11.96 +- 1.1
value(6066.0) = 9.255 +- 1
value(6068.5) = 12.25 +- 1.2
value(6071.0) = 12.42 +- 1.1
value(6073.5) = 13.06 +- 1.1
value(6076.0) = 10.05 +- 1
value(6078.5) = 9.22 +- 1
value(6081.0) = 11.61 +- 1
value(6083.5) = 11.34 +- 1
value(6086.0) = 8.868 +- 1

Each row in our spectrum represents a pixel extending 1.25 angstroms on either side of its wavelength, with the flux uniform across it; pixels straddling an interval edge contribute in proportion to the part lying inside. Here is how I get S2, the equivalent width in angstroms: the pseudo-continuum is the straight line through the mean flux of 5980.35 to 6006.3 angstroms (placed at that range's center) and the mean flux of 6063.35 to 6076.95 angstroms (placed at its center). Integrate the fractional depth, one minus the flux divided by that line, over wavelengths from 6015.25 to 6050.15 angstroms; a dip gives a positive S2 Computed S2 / 2.92 angstroms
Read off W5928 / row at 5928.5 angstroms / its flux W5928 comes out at 11.42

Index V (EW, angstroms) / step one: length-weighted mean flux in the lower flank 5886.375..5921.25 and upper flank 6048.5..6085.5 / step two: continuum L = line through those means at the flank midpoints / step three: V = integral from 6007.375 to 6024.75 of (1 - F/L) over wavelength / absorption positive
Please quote 0.3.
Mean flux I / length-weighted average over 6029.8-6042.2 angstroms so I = 10.9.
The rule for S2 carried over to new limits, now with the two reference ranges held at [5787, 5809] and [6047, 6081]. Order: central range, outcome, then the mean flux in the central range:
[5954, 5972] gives -0.9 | 11.7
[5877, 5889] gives 0.4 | 10.7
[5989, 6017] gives -1.0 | 11.6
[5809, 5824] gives -0.1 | 11.1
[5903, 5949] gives -2.1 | 11.7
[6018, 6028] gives 0.3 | 10.9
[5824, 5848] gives -0.7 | 11.4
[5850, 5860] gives -0.6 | 11.7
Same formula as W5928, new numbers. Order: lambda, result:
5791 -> 10.97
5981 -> 9.646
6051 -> 10.37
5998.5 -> 11.81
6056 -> 12.08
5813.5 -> 12.08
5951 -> 10.68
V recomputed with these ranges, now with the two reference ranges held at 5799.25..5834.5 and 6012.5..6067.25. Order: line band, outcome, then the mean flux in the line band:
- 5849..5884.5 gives -1.8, 11.8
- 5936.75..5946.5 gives -0.8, 12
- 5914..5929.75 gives -0.6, 11.5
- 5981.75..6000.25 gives -1.6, 12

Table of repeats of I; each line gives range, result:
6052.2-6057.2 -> 12.3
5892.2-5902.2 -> 11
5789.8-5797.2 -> 10.9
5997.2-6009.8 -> 11.4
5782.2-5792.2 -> 11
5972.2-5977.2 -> 10.4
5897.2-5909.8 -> 10.9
